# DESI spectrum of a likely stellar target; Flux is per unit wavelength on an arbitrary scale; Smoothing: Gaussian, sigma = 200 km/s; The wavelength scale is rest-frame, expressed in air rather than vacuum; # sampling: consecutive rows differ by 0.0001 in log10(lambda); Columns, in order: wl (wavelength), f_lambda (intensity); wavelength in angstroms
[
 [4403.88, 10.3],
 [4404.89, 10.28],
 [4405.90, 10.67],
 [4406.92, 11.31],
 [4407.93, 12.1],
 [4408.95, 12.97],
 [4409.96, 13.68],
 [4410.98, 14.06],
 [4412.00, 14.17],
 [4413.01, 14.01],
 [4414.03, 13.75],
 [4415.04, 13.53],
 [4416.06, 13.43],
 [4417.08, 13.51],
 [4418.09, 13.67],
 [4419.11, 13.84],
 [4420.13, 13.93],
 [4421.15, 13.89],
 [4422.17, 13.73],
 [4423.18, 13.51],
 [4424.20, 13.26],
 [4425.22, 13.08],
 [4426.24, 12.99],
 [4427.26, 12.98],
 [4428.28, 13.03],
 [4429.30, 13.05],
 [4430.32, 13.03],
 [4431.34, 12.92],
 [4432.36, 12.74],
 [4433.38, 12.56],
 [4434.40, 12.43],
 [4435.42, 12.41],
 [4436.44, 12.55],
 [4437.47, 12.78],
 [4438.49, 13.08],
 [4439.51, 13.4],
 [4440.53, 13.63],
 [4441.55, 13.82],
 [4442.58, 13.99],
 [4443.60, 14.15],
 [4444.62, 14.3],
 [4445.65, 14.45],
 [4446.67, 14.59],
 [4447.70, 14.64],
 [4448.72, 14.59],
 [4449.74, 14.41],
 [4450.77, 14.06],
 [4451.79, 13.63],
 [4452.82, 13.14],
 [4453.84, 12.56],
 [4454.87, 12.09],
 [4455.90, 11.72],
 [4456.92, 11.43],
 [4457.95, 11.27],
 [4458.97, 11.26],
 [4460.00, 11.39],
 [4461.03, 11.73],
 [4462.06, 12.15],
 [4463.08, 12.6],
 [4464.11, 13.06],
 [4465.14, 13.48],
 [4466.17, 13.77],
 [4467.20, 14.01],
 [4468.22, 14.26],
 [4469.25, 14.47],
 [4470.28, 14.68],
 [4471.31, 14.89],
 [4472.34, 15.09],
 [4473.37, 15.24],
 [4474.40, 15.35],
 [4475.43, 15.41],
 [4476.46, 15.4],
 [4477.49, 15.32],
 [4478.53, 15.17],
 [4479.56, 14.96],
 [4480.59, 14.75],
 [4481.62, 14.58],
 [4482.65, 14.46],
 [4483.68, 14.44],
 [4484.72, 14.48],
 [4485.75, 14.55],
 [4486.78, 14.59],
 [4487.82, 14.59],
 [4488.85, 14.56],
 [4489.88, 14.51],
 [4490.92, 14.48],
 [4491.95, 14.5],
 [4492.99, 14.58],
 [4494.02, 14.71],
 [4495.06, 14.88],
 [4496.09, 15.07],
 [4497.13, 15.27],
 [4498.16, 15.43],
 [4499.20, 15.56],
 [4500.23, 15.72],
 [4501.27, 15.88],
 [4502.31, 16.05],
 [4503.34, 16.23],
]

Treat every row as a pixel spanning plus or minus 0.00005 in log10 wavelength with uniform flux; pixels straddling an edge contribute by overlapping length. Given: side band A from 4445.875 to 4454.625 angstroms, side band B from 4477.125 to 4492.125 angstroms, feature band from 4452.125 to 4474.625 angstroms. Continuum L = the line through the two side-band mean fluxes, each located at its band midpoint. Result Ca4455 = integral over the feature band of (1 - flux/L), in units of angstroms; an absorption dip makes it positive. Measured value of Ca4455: 1.7 angstroms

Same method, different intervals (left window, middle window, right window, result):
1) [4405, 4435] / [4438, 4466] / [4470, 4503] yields 1.73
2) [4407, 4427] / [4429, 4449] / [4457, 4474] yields -0.08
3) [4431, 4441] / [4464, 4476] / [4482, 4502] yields -0.38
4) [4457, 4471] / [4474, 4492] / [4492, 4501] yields -0.75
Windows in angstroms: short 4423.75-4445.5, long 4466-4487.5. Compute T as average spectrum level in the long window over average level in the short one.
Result 1.1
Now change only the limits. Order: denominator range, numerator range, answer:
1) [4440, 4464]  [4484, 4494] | 1.11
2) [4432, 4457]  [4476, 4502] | 1.12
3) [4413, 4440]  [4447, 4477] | 1.02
